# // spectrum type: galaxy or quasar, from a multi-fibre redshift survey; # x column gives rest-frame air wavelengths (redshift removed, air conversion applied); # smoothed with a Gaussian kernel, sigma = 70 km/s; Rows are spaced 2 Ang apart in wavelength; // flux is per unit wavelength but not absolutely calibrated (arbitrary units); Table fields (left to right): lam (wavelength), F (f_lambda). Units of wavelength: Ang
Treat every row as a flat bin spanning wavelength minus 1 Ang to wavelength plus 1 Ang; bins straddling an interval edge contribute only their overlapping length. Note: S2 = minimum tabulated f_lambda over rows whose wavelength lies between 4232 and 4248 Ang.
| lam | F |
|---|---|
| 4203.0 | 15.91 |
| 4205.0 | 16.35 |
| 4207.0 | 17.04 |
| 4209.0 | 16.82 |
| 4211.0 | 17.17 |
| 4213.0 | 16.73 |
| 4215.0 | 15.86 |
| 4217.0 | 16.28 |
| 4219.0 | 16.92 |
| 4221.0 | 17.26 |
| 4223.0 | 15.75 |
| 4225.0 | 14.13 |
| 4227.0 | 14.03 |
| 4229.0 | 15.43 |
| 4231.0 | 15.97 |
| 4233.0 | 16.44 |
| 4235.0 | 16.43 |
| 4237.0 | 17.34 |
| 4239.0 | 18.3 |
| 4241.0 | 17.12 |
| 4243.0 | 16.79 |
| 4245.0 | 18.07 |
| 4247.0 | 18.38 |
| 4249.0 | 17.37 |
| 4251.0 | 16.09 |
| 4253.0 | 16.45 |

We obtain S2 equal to 16.43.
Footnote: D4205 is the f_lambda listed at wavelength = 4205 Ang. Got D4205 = 16.35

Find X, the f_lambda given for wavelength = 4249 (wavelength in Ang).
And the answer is 17.37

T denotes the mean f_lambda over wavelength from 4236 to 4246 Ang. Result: 17.5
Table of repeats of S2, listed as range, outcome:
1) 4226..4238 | 14.03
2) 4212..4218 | 15.86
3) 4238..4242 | 17.12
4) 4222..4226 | 14.13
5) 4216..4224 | 15.75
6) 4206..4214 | 16.73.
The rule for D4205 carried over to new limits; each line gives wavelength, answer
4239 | 18.3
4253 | 16.45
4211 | 17.17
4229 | 15.43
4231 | 15.97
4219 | 16.92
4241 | 17.12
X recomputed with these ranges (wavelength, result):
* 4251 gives 16.09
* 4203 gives 15.91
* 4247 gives 18.38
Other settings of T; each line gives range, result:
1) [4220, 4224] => 16.5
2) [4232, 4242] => 17.1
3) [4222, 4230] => 14.8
